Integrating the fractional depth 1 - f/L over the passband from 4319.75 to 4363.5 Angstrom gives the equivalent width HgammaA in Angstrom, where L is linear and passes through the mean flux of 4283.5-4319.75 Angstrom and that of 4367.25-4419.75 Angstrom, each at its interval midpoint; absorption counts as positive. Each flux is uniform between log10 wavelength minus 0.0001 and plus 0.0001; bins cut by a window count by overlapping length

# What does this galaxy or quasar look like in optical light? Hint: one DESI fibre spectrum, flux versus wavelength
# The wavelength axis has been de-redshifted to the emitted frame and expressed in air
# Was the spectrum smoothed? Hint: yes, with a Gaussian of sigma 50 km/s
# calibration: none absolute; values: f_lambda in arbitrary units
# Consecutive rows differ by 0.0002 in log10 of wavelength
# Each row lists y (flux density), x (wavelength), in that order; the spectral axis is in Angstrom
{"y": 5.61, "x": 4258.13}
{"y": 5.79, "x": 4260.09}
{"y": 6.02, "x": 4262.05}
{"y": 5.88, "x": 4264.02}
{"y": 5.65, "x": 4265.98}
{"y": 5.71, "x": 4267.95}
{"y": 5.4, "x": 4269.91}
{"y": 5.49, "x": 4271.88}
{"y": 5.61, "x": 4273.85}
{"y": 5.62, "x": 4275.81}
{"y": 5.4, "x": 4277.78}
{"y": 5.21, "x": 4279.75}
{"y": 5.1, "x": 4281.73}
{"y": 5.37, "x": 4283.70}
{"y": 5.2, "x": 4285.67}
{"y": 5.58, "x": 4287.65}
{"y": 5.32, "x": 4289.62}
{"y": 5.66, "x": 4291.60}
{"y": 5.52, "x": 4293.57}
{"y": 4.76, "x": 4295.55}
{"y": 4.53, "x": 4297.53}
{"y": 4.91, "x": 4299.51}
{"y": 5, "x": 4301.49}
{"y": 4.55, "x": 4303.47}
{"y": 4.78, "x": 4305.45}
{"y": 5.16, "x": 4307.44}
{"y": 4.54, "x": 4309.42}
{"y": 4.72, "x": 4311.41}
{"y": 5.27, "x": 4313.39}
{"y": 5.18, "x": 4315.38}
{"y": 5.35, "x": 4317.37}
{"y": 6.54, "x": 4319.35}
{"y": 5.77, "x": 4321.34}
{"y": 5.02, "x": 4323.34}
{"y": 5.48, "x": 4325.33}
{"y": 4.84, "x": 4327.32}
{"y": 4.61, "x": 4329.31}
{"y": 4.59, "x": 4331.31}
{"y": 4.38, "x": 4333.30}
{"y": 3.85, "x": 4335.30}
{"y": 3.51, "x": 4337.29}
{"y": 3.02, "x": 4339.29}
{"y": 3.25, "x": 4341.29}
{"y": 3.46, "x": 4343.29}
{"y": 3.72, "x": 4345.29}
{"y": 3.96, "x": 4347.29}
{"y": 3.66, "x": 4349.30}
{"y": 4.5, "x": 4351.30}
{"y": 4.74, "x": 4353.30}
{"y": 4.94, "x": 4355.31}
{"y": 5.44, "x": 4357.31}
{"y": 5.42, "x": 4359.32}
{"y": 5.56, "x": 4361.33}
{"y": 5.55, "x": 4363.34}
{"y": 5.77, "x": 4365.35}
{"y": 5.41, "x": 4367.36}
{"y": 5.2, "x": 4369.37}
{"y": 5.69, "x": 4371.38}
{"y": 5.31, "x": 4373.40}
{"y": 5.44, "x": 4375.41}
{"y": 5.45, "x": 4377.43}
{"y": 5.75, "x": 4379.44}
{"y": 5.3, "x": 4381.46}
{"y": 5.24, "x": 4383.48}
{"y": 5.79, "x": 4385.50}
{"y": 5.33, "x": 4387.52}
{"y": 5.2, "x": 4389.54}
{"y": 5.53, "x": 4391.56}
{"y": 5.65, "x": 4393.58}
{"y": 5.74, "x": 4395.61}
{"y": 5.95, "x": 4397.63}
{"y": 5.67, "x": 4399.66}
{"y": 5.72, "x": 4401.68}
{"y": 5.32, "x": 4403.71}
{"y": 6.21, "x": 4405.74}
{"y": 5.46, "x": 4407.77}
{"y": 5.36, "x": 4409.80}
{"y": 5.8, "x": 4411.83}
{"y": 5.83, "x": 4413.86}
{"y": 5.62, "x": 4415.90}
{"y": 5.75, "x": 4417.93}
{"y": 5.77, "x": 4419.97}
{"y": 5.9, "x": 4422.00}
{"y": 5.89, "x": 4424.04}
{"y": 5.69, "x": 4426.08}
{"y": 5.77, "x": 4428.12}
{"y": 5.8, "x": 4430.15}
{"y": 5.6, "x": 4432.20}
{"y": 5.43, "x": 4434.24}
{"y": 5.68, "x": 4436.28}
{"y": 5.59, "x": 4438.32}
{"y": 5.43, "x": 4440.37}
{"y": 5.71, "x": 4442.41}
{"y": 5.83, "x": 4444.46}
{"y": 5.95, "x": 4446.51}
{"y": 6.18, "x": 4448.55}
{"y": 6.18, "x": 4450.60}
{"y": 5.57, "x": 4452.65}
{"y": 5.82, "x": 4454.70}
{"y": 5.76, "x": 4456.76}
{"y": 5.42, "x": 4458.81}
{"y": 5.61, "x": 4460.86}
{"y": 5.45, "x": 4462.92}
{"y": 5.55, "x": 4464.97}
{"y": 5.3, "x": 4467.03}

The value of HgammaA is 6.6 Angstrom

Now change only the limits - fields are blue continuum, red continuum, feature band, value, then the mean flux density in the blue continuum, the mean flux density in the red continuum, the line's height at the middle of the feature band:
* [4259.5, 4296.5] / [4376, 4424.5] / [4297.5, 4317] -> 2.2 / 5.49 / 5.63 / 5.52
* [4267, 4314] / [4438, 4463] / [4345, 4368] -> 2.1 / 5.18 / 5.74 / 5.41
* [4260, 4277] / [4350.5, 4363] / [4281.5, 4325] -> 2.2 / 5.68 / 5.13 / 5.46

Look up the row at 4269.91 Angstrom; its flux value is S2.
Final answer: 5.4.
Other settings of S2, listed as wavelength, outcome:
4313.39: 5.27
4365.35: 5.77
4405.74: 6.21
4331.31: 4.59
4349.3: 3.66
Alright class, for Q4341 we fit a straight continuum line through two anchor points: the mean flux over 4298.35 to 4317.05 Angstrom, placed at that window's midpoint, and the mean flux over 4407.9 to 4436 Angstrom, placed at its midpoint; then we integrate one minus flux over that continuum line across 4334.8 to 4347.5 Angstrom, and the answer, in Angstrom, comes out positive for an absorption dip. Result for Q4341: 4.1 Angstrom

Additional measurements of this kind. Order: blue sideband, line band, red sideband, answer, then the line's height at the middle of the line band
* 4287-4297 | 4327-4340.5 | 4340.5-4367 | 2.2 Angstrom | 4.86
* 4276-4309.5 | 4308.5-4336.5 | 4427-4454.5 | 1.3 Angstrom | 5.25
